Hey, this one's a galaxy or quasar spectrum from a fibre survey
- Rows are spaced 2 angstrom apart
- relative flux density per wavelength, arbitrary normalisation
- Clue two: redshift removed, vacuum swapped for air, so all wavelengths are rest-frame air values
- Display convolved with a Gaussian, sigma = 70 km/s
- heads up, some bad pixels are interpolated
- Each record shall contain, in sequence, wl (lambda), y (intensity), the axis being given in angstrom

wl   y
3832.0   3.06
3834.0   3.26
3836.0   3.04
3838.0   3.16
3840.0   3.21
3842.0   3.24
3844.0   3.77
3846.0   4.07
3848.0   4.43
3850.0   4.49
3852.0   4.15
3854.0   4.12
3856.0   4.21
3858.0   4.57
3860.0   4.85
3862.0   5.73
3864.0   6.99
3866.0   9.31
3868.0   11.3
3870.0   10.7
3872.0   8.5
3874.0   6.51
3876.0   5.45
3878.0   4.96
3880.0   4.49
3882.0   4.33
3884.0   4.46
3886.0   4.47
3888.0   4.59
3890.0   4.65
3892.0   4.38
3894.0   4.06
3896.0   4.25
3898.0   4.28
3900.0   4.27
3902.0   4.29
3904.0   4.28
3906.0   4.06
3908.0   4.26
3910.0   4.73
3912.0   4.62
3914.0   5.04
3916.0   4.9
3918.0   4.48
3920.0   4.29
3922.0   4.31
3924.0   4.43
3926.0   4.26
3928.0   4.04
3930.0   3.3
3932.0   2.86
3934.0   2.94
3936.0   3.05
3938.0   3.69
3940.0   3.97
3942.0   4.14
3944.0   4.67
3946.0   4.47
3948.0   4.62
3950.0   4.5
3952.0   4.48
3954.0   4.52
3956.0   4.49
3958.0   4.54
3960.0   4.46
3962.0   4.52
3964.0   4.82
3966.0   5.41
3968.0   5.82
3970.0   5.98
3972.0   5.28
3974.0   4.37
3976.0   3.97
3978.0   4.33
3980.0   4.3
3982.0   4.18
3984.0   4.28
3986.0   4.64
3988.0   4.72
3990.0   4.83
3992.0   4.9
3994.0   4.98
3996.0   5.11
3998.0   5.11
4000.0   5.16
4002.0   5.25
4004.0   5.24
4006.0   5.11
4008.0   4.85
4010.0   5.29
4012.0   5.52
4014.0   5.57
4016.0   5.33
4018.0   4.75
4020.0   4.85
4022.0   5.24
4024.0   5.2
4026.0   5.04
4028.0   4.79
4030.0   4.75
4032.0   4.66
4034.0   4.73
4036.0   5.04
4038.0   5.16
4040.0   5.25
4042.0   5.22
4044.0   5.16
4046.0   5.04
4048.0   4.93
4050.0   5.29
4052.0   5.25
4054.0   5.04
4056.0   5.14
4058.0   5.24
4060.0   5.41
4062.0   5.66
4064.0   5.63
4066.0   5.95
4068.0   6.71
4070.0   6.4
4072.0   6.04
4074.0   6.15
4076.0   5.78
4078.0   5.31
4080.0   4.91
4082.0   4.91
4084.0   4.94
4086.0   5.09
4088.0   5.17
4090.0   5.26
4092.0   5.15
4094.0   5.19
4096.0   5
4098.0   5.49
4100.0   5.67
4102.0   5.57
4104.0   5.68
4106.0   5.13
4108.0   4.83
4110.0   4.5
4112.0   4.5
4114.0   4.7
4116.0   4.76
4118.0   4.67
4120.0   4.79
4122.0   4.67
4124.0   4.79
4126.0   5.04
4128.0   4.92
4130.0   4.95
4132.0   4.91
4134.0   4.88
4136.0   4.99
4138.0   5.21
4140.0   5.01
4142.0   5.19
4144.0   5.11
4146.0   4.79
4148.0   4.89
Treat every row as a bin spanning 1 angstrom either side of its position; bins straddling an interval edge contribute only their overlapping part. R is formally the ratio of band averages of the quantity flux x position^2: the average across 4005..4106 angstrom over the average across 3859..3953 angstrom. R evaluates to 1.16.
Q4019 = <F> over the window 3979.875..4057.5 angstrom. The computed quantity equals 5.01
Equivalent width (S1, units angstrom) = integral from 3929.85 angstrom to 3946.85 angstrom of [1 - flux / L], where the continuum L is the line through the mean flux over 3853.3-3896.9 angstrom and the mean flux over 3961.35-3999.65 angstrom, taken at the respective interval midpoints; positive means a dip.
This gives 4.9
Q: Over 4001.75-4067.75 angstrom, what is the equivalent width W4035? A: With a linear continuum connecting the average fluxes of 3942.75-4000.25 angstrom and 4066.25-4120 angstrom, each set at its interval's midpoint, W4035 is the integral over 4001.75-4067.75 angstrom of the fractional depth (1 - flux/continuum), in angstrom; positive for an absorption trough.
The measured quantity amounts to -2.2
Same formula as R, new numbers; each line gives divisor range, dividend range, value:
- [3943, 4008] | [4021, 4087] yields 1.15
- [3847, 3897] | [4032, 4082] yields 1.06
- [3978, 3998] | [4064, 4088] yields 1.26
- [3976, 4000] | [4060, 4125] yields 1.19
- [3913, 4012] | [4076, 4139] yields 1.18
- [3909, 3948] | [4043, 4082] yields 1.43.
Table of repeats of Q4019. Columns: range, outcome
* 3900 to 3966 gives 4.27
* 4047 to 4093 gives 5.45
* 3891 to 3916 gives 4.4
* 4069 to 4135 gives 5.14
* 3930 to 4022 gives 4.66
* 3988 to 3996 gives 4.91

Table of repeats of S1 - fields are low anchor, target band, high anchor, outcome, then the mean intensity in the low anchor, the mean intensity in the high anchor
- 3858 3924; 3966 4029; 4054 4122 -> 4.1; 5.34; 5.3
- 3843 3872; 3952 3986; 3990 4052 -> 4.3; 6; 5.08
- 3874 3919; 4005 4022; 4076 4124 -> -1.1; 4.56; 5.05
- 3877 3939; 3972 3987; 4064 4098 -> 1.2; 4.23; 5.5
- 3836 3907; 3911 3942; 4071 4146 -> 6.5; 5.07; 5.1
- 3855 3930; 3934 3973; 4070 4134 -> 4.7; 5.2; 5.13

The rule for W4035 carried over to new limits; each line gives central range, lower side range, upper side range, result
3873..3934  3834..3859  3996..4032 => -2.3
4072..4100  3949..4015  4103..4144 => -2.3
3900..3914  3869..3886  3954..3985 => 3.0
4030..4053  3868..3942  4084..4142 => -0.7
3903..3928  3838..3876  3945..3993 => 3.5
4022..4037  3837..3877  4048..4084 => 1.7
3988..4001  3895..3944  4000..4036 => -0.4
